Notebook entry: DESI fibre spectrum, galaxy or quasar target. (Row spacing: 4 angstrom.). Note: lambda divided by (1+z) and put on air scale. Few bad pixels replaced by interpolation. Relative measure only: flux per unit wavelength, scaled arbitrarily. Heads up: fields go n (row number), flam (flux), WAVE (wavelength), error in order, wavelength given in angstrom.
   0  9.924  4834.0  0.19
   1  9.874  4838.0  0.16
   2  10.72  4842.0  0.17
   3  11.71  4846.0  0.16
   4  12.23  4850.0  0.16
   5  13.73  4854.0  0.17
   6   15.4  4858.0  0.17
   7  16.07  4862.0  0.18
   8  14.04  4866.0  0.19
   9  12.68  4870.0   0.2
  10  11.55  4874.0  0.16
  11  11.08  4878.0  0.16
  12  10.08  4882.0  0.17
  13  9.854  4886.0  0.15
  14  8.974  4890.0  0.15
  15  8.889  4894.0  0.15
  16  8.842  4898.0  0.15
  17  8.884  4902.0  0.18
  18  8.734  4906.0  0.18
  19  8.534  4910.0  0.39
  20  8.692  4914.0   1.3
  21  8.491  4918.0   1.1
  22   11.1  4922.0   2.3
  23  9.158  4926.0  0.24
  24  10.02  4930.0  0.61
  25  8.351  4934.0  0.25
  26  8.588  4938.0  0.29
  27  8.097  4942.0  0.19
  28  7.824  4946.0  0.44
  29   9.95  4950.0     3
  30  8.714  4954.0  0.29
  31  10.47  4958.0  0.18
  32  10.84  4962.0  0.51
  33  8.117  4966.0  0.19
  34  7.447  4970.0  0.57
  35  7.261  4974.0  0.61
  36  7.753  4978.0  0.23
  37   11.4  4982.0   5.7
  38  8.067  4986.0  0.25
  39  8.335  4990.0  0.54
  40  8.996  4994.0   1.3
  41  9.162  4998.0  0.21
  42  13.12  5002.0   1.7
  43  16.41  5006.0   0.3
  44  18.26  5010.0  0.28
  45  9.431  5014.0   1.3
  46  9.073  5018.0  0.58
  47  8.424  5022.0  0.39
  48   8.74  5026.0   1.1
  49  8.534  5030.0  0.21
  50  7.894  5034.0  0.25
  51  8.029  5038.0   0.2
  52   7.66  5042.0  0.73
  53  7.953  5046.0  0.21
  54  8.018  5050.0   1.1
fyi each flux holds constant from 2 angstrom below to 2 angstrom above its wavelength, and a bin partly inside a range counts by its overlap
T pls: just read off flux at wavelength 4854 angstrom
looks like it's 13.73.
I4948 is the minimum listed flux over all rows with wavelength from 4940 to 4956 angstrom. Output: 7.824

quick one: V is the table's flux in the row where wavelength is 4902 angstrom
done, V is 8.884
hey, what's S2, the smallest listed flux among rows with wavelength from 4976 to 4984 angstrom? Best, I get 7.753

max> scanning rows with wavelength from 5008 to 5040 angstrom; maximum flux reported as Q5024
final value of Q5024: 18.26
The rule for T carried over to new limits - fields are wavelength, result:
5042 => 7.66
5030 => 8.534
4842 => 10.72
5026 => 8.74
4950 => 9.95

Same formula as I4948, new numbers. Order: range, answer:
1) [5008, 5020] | 9.073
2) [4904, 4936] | 8.351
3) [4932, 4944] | 8.097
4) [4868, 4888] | 9.854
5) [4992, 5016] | 8.996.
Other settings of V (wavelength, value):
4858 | 15.4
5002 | 13.12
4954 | 8.714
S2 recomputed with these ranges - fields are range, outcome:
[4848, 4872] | 12.23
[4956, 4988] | 7.261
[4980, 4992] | 8.067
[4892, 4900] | 8.842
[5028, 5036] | 7.894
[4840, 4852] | 10.72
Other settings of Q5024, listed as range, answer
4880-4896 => 10.08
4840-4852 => 12.23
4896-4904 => 8.884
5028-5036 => 8.534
